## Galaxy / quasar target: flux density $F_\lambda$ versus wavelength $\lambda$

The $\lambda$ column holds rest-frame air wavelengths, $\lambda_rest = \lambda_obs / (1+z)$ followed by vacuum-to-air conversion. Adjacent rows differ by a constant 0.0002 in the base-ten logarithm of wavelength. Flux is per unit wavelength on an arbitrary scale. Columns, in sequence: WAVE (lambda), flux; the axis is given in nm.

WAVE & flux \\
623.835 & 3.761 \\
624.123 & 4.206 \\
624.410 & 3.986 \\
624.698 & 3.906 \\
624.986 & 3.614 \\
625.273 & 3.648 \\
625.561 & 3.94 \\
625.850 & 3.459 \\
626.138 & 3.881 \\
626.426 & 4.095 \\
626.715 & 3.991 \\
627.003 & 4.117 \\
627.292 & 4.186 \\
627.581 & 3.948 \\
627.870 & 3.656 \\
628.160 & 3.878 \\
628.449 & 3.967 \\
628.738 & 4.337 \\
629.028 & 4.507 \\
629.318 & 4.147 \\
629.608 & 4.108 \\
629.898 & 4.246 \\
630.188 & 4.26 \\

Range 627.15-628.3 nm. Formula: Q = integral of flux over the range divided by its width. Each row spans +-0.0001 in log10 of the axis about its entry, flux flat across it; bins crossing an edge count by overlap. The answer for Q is 3.91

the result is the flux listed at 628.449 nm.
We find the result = 3.967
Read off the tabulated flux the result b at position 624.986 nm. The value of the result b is 3.614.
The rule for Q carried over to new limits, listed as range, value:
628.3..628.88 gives 4.15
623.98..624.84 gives 4.03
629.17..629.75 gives 4.13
